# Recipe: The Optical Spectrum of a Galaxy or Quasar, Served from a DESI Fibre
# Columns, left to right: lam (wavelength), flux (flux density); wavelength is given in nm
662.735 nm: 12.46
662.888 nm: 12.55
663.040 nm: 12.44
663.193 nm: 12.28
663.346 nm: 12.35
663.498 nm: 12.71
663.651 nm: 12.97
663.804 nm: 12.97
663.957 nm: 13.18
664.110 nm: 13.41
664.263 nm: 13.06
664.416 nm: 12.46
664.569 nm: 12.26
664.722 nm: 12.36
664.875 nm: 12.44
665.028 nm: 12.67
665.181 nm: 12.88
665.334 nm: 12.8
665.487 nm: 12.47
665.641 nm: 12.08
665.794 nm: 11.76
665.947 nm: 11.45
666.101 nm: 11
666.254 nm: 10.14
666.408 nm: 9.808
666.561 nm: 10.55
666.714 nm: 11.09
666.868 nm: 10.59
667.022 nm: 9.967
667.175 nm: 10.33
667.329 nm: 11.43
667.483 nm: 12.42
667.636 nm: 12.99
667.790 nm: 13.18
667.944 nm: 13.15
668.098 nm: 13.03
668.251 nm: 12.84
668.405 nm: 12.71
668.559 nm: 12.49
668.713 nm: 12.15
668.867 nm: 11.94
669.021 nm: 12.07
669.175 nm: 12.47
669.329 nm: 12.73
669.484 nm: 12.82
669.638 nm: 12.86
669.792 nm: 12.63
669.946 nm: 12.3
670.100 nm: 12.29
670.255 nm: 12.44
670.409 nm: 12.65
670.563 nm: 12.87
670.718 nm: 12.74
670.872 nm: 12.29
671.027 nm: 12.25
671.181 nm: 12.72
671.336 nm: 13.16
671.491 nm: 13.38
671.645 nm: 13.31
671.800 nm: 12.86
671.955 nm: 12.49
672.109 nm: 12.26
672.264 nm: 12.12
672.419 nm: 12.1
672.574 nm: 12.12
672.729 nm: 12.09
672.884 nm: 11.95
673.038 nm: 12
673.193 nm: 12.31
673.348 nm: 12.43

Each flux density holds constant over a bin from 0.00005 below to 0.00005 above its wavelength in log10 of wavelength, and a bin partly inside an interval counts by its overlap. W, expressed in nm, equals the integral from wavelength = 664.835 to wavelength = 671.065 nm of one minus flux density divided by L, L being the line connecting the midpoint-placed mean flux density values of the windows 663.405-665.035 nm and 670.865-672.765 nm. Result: 0.29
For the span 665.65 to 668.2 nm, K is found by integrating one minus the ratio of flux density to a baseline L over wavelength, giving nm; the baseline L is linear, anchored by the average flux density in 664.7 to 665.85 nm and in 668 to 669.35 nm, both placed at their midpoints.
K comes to 0.21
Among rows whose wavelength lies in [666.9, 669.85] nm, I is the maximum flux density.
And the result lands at 13.18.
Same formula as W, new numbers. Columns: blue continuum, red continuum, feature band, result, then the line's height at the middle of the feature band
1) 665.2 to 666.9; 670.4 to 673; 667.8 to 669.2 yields -0.09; 11.8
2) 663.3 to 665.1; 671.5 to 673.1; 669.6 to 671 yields -0.01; 12.5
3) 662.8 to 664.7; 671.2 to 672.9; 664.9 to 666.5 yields 0.12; 12.7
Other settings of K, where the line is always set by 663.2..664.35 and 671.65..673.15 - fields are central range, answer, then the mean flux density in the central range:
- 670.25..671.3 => -0.02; 12.6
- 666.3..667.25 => 0.17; 10.4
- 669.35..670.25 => -0.01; 12.6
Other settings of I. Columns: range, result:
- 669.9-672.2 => 13.38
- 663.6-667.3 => 13.41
